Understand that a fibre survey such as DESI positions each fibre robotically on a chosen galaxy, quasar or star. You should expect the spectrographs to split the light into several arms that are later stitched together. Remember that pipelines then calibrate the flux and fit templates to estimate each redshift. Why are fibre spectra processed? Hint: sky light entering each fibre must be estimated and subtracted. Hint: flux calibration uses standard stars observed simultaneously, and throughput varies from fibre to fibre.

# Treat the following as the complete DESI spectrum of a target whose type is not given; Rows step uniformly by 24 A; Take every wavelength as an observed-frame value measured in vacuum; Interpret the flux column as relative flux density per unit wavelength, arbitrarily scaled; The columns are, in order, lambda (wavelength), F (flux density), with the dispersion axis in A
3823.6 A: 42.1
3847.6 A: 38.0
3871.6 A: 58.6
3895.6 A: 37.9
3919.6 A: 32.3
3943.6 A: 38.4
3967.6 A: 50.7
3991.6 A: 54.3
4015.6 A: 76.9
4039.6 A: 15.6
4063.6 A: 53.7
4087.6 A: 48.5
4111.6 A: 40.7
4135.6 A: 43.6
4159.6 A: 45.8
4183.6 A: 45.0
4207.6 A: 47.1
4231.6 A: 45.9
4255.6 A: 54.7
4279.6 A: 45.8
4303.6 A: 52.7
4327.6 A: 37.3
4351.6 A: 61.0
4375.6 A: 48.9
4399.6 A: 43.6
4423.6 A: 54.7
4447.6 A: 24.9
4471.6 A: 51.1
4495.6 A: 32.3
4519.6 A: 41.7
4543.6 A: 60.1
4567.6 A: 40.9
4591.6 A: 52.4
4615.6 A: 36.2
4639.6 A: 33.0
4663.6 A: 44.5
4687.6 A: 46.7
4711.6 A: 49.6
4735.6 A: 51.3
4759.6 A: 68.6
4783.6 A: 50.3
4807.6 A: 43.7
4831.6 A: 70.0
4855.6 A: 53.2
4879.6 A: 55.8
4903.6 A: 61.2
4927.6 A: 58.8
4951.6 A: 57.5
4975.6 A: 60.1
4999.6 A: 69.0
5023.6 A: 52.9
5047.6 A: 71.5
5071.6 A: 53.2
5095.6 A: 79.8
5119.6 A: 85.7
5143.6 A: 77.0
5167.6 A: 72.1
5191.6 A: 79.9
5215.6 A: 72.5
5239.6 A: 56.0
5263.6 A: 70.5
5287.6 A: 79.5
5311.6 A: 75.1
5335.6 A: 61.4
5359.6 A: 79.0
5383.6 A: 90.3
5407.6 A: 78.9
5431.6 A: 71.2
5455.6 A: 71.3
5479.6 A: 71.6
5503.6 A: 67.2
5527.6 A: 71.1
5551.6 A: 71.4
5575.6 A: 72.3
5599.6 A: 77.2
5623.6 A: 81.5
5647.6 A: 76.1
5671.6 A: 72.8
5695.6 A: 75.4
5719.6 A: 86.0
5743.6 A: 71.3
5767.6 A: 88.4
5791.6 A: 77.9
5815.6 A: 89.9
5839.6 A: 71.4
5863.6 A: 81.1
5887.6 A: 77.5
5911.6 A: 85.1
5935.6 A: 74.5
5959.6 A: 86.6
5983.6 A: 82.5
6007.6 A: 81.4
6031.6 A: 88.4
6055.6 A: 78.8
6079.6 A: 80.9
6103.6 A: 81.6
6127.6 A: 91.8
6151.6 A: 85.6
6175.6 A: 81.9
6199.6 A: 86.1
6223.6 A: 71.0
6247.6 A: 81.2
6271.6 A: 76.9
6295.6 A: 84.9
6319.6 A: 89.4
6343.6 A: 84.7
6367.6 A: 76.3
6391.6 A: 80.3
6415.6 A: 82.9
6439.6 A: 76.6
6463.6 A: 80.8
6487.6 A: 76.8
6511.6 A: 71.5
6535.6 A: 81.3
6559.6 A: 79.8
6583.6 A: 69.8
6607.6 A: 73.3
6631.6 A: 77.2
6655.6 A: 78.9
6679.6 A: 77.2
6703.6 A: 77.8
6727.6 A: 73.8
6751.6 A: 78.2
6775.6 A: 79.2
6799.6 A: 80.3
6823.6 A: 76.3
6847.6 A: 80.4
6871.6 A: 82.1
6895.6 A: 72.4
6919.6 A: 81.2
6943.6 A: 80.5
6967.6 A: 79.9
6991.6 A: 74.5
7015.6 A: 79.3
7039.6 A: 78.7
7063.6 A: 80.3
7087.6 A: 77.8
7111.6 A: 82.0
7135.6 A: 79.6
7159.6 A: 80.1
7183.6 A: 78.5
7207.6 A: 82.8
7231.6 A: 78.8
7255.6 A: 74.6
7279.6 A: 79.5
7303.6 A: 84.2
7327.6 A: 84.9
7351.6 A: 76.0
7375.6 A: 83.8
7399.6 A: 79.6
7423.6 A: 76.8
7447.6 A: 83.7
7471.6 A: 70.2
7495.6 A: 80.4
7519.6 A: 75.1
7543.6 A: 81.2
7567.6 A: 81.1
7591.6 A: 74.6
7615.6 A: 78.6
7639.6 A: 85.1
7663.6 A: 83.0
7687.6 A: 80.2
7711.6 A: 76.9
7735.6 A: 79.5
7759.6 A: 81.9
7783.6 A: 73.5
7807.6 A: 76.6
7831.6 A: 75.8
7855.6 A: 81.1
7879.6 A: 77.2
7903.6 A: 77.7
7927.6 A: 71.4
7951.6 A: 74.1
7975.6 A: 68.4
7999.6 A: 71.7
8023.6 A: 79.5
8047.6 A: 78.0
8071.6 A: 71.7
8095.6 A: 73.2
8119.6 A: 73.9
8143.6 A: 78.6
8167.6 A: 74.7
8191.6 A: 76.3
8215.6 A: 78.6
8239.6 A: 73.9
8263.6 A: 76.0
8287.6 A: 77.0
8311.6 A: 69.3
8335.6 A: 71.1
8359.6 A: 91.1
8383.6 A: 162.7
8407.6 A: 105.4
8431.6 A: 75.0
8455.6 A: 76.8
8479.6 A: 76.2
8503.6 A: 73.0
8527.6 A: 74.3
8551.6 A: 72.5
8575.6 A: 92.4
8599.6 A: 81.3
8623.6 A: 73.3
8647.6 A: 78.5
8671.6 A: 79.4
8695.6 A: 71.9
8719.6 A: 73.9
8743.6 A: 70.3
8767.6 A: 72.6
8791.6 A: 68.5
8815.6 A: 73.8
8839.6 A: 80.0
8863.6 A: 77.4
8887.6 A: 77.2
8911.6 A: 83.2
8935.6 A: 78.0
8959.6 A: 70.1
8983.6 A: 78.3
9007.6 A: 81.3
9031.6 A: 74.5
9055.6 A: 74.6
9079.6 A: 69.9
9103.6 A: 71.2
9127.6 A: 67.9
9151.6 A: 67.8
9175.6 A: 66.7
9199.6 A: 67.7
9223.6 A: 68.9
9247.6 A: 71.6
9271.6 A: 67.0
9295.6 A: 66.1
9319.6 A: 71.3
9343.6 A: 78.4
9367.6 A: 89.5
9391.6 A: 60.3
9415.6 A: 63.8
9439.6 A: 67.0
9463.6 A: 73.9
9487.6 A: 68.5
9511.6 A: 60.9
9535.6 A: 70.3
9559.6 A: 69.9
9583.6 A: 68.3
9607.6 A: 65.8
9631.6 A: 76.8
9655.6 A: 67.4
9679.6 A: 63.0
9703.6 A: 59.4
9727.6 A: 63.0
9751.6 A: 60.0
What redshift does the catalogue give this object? 0.277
